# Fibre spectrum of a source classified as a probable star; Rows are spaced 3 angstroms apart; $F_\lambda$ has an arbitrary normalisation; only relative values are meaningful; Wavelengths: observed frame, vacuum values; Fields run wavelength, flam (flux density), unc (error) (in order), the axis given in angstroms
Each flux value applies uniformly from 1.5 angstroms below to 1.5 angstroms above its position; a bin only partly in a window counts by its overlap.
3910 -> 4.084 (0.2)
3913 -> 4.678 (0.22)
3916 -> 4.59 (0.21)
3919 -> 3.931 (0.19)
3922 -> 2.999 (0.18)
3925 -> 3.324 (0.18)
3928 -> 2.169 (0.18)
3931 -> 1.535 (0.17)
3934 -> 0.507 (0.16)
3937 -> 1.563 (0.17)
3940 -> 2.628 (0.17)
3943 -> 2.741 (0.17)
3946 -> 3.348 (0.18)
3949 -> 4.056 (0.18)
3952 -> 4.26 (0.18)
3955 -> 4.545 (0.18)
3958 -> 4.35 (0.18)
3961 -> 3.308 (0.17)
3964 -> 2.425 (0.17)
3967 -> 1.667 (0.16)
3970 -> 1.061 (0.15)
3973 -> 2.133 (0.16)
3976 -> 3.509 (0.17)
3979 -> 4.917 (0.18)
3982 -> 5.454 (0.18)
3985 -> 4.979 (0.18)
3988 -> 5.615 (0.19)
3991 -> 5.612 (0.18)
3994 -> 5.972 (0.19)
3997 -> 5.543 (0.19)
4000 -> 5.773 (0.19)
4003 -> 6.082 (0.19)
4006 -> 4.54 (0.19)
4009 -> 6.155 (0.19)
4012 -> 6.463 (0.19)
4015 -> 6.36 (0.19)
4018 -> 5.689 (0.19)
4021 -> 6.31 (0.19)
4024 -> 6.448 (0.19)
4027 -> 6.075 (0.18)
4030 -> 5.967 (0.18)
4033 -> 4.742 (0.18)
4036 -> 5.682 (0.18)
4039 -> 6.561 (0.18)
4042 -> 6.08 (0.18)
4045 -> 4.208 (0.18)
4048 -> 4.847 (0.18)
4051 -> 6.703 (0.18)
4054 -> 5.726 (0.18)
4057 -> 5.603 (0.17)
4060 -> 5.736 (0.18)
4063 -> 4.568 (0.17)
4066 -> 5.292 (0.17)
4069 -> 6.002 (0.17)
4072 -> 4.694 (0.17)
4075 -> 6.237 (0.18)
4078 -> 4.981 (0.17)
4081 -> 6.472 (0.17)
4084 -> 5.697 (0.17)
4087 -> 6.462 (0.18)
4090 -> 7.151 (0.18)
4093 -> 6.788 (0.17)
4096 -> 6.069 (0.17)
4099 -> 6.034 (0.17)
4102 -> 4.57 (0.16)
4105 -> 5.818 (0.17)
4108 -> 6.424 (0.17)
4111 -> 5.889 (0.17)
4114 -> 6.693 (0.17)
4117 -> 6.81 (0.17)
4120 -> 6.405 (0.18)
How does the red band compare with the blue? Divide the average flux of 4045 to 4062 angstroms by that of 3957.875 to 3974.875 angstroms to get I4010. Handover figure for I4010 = 2.35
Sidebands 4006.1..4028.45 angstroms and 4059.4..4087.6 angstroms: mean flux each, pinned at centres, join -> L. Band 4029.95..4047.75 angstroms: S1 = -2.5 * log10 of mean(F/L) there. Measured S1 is 0.087 mag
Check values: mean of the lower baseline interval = 6.11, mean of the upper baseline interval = 5.58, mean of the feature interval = 5.46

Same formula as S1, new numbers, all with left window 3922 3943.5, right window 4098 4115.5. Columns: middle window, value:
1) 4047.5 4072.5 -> -0.136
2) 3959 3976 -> 0.226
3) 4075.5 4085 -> -0.088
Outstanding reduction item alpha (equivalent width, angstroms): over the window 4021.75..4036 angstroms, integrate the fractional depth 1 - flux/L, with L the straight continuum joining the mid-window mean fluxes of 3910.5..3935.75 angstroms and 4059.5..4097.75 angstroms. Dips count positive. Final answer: -2.5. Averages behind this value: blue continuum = 3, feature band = 5.82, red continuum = 5.86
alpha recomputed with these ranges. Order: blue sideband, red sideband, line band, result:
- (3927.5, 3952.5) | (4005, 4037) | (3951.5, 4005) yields -2.2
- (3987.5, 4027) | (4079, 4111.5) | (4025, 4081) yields 4.1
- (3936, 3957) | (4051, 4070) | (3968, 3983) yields 2.6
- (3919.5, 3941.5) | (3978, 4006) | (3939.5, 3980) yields 4.7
